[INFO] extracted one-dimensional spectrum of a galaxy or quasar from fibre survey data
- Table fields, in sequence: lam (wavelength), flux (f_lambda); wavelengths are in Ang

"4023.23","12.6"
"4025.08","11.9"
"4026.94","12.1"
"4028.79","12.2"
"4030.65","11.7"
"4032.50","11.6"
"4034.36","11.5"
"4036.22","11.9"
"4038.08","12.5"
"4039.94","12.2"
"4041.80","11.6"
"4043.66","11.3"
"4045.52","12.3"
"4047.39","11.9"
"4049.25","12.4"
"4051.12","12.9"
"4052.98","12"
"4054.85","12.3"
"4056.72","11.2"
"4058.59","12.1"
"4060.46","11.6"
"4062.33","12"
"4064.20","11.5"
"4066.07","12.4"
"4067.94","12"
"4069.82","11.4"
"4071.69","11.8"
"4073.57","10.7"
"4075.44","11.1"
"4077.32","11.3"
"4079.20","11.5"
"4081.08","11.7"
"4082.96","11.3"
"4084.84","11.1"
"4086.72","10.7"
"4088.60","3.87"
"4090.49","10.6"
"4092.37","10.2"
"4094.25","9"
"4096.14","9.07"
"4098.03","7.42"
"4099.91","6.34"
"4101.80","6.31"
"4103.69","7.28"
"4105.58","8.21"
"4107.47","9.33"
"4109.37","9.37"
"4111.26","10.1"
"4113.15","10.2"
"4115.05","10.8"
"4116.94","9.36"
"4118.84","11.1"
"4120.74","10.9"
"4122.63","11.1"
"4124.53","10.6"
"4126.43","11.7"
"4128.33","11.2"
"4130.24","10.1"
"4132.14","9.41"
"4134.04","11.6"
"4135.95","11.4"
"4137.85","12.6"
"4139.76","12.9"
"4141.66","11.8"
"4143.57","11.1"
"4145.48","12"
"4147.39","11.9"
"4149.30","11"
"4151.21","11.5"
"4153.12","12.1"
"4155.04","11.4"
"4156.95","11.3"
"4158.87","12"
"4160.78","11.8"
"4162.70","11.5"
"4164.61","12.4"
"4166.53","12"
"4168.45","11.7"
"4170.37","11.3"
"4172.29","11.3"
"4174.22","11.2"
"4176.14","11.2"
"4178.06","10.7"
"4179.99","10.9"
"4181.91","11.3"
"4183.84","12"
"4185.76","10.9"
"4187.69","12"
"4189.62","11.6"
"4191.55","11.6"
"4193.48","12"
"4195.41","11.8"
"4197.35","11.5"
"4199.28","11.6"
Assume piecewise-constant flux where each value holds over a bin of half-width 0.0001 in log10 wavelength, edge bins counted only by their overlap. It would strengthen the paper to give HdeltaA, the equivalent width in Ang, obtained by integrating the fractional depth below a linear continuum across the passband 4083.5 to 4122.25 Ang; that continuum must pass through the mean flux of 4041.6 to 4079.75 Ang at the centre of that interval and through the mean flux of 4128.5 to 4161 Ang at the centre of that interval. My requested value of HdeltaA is 8.4 Ang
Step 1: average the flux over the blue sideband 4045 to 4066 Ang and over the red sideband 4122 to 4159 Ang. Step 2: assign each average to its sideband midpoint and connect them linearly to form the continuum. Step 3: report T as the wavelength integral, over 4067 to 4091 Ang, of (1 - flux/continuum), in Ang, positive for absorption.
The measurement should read 2.4 Ang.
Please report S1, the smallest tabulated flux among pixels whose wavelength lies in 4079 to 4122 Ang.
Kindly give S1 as 3.87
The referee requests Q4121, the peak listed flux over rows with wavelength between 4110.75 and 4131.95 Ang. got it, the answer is 11.7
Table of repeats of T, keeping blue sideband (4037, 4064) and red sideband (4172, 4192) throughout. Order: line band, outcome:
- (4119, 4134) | 1.1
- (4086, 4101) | 4.4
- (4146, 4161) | -0.2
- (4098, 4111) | 4.2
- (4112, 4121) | 1.0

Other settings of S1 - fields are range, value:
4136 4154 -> 11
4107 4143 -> 9.33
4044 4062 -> 11.2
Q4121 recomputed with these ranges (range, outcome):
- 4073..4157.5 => 12.9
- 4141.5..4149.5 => 12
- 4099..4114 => 10.2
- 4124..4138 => 12.6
